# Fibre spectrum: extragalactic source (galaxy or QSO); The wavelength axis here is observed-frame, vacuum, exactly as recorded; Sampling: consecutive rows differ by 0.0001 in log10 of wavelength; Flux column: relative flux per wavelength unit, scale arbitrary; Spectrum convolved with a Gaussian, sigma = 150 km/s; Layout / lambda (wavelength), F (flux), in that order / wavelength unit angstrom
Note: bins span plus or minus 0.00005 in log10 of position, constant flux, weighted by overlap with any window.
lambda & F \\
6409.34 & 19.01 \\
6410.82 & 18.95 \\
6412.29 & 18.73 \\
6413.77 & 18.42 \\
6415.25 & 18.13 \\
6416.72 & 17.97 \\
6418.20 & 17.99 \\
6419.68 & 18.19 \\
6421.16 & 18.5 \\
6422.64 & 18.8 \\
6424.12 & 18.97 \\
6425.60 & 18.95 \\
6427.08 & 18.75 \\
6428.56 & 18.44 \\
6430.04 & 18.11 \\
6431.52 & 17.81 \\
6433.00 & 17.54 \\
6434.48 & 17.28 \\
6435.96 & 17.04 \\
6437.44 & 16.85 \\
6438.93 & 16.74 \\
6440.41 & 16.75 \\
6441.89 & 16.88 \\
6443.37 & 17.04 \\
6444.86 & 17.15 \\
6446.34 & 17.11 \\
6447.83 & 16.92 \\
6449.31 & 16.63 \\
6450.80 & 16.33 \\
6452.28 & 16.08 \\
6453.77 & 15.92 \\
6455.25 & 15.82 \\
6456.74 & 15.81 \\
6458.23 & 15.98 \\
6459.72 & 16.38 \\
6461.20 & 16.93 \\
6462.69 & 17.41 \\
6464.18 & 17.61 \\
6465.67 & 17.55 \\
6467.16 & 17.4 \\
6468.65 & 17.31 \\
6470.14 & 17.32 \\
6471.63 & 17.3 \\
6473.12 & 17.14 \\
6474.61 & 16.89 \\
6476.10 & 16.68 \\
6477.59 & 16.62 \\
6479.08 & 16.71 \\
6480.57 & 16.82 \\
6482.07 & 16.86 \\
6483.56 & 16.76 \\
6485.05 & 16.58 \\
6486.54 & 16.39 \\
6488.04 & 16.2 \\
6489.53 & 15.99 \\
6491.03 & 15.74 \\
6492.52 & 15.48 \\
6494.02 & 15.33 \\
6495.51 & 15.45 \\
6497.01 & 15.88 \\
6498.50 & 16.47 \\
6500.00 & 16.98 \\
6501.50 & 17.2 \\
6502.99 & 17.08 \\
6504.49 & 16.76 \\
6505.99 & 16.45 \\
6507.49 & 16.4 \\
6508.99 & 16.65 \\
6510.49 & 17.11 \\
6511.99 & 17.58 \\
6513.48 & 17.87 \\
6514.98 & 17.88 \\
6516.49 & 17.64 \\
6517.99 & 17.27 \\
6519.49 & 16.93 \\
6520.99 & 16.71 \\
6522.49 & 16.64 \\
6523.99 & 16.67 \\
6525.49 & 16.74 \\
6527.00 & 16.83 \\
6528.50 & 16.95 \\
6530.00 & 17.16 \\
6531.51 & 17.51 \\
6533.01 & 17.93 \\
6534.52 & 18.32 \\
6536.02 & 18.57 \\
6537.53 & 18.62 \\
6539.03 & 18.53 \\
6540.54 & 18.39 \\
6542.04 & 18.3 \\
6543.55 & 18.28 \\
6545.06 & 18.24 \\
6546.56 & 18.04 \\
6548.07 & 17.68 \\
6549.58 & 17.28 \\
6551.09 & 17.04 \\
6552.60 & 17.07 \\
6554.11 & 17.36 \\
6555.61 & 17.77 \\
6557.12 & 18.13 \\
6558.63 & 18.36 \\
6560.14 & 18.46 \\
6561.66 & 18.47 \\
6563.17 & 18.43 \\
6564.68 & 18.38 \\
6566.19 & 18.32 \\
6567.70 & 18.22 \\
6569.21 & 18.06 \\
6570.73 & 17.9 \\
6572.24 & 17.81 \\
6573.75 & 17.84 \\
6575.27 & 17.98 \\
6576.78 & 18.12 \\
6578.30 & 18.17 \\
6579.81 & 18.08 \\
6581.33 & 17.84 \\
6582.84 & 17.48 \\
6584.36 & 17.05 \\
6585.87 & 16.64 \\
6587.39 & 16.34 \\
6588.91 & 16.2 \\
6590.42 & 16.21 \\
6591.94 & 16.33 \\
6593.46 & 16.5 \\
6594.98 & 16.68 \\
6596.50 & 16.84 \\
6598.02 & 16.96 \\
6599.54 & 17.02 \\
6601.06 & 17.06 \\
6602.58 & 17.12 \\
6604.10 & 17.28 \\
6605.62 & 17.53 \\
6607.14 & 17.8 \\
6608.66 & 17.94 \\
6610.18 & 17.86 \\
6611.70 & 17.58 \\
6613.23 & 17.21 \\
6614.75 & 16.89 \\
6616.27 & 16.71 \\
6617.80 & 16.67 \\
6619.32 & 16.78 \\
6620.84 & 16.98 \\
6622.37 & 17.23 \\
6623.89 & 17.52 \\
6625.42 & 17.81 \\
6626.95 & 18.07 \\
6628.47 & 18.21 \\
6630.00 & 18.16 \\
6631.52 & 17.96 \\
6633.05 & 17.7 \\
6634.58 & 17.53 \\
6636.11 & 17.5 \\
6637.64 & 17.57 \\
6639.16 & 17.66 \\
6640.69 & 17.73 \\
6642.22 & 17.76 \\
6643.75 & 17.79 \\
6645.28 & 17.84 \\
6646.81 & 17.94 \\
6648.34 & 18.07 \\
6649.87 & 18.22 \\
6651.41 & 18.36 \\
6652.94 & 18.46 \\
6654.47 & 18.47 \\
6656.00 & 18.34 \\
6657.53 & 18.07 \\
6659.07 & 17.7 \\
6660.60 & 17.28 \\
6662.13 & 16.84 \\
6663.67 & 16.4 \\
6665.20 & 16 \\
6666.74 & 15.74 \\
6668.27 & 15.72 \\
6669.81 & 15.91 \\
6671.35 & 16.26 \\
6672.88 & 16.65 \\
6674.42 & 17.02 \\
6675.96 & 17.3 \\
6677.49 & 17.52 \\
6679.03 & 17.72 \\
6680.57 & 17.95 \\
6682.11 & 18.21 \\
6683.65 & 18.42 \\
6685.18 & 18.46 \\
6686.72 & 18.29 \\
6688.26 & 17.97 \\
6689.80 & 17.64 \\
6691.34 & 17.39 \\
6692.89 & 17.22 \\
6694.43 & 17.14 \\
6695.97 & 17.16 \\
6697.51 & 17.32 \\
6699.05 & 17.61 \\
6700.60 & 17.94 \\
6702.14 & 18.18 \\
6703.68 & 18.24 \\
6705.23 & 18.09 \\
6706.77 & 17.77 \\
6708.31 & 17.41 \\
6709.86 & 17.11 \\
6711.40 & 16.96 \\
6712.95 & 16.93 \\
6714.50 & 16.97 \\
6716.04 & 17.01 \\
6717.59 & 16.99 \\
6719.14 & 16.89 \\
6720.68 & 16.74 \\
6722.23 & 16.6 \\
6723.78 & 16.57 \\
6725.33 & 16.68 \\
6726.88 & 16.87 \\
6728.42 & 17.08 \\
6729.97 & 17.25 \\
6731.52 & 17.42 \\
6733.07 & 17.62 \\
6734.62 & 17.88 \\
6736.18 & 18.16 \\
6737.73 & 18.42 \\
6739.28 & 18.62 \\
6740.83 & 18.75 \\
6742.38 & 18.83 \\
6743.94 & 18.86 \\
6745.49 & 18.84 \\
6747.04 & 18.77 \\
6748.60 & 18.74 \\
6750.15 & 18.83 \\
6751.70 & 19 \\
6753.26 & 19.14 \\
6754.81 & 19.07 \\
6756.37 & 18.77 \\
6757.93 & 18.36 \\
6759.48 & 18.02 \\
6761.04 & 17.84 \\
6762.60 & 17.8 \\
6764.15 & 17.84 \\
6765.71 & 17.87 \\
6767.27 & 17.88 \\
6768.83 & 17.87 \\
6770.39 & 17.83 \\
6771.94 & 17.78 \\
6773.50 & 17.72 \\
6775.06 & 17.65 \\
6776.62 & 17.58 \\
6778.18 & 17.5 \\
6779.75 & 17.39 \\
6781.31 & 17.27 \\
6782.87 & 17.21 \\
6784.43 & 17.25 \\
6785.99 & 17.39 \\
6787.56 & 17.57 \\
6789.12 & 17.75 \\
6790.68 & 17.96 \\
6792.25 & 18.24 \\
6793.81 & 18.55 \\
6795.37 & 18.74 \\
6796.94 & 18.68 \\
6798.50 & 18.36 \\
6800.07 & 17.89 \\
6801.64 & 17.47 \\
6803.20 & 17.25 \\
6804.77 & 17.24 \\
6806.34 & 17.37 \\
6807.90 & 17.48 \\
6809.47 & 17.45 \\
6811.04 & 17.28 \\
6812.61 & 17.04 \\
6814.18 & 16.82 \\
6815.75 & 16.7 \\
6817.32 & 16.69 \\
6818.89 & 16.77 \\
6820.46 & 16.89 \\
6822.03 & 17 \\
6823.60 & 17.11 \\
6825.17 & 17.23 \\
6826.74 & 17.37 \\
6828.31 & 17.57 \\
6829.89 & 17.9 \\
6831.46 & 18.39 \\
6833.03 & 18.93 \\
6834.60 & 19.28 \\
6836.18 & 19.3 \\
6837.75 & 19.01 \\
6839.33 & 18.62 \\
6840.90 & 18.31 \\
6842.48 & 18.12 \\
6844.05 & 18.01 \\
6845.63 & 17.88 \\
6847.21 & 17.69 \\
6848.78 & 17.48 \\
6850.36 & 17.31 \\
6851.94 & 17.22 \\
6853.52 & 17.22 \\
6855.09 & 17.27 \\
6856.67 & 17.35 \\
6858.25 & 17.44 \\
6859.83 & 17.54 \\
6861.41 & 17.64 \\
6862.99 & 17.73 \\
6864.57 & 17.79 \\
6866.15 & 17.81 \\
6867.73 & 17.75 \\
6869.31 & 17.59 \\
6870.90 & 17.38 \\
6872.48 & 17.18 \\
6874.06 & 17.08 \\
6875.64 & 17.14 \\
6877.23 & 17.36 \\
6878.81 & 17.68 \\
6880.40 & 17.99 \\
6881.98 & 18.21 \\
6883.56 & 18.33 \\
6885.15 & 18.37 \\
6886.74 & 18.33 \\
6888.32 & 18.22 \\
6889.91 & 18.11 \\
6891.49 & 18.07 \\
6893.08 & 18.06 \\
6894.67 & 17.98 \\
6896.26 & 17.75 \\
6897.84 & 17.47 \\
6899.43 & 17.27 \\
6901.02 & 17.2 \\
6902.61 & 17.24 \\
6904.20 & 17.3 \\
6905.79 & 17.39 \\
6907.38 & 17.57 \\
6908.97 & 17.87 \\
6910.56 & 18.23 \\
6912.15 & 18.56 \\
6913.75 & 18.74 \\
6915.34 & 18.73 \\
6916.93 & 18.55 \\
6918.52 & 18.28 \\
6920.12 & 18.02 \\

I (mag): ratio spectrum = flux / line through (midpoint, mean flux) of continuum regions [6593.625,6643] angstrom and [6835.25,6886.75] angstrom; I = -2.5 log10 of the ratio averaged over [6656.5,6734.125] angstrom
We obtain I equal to 0.017 mag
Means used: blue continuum 17.4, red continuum 17.8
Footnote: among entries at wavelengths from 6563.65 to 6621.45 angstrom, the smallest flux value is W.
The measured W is 16.2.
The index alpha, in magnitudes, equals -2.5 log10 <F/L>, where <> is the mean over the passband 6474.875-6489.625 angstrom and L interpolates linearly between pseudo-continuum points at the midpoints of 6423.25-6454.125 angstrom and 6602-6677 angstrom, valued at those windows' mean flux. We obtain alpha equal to 0.05 mag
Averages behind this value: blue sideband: 17.3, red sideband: 17.4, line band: 16.6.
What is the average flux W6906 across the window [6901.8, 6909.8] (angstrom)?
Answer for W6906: 17.5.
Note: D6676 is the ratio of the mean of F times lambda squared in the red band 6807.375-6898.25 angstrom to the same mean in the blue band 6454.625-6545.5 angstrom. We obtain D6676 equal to 1.16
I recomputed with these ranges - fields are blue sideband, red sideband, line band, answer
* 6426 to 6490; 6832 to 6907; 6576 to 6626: 0.005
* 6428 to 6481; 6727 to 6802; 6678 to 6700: 0.003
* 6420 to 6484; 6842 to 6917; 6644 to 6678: 0.010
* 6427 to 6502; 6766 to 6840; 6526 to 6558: -0.051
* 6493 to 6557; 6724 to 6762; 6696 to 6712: 0.024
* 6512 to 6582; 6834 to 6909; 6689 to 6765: 0.000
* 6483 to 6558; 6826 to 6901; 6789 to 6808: -0.014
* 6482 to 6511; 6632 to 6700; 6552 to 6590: -0.057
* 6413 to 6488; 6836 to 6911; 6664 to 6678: 0.068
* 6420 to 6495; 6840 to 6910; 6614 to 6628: 0.003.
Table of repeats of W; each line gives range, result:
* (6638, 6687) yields 15.72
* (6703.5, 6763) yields 16.57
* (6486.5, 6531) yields 15.33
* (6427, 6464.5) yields 15.81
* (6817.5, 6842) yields 16.77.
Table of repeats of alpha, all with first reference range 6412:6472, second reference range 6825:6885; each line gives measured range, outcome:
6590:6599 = 0.06 mag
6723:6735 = 0.03 mag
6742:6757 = -0.07 mag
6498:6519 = 0.02 mag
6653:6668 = 0.02 mag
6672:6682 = 0.01 mag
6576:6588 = 0.00 mag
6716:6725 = 0.06 mag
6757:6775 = -0.01 mag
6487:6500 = 0.10 mag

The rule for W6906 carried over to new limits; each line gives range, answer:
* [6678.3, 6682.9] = 17.9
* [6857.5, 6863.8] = 17.6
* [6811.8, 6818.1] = 16.8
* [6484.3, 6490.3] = 16.3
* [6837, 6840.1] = 18.8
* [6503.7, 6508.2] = 16.5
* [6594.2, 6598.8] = 16.8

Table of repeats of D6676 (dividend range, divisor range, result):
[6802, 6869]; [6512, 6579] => 1.08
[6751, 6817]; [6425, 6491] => 1.16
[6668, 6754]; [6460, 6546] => 1.10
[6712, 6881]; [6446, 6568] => 1.13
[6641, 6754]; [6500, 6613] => 1.05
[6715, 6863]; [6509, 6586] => 1.08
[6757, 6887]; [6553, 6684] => 1.08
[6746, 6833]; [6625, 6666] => 1.05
